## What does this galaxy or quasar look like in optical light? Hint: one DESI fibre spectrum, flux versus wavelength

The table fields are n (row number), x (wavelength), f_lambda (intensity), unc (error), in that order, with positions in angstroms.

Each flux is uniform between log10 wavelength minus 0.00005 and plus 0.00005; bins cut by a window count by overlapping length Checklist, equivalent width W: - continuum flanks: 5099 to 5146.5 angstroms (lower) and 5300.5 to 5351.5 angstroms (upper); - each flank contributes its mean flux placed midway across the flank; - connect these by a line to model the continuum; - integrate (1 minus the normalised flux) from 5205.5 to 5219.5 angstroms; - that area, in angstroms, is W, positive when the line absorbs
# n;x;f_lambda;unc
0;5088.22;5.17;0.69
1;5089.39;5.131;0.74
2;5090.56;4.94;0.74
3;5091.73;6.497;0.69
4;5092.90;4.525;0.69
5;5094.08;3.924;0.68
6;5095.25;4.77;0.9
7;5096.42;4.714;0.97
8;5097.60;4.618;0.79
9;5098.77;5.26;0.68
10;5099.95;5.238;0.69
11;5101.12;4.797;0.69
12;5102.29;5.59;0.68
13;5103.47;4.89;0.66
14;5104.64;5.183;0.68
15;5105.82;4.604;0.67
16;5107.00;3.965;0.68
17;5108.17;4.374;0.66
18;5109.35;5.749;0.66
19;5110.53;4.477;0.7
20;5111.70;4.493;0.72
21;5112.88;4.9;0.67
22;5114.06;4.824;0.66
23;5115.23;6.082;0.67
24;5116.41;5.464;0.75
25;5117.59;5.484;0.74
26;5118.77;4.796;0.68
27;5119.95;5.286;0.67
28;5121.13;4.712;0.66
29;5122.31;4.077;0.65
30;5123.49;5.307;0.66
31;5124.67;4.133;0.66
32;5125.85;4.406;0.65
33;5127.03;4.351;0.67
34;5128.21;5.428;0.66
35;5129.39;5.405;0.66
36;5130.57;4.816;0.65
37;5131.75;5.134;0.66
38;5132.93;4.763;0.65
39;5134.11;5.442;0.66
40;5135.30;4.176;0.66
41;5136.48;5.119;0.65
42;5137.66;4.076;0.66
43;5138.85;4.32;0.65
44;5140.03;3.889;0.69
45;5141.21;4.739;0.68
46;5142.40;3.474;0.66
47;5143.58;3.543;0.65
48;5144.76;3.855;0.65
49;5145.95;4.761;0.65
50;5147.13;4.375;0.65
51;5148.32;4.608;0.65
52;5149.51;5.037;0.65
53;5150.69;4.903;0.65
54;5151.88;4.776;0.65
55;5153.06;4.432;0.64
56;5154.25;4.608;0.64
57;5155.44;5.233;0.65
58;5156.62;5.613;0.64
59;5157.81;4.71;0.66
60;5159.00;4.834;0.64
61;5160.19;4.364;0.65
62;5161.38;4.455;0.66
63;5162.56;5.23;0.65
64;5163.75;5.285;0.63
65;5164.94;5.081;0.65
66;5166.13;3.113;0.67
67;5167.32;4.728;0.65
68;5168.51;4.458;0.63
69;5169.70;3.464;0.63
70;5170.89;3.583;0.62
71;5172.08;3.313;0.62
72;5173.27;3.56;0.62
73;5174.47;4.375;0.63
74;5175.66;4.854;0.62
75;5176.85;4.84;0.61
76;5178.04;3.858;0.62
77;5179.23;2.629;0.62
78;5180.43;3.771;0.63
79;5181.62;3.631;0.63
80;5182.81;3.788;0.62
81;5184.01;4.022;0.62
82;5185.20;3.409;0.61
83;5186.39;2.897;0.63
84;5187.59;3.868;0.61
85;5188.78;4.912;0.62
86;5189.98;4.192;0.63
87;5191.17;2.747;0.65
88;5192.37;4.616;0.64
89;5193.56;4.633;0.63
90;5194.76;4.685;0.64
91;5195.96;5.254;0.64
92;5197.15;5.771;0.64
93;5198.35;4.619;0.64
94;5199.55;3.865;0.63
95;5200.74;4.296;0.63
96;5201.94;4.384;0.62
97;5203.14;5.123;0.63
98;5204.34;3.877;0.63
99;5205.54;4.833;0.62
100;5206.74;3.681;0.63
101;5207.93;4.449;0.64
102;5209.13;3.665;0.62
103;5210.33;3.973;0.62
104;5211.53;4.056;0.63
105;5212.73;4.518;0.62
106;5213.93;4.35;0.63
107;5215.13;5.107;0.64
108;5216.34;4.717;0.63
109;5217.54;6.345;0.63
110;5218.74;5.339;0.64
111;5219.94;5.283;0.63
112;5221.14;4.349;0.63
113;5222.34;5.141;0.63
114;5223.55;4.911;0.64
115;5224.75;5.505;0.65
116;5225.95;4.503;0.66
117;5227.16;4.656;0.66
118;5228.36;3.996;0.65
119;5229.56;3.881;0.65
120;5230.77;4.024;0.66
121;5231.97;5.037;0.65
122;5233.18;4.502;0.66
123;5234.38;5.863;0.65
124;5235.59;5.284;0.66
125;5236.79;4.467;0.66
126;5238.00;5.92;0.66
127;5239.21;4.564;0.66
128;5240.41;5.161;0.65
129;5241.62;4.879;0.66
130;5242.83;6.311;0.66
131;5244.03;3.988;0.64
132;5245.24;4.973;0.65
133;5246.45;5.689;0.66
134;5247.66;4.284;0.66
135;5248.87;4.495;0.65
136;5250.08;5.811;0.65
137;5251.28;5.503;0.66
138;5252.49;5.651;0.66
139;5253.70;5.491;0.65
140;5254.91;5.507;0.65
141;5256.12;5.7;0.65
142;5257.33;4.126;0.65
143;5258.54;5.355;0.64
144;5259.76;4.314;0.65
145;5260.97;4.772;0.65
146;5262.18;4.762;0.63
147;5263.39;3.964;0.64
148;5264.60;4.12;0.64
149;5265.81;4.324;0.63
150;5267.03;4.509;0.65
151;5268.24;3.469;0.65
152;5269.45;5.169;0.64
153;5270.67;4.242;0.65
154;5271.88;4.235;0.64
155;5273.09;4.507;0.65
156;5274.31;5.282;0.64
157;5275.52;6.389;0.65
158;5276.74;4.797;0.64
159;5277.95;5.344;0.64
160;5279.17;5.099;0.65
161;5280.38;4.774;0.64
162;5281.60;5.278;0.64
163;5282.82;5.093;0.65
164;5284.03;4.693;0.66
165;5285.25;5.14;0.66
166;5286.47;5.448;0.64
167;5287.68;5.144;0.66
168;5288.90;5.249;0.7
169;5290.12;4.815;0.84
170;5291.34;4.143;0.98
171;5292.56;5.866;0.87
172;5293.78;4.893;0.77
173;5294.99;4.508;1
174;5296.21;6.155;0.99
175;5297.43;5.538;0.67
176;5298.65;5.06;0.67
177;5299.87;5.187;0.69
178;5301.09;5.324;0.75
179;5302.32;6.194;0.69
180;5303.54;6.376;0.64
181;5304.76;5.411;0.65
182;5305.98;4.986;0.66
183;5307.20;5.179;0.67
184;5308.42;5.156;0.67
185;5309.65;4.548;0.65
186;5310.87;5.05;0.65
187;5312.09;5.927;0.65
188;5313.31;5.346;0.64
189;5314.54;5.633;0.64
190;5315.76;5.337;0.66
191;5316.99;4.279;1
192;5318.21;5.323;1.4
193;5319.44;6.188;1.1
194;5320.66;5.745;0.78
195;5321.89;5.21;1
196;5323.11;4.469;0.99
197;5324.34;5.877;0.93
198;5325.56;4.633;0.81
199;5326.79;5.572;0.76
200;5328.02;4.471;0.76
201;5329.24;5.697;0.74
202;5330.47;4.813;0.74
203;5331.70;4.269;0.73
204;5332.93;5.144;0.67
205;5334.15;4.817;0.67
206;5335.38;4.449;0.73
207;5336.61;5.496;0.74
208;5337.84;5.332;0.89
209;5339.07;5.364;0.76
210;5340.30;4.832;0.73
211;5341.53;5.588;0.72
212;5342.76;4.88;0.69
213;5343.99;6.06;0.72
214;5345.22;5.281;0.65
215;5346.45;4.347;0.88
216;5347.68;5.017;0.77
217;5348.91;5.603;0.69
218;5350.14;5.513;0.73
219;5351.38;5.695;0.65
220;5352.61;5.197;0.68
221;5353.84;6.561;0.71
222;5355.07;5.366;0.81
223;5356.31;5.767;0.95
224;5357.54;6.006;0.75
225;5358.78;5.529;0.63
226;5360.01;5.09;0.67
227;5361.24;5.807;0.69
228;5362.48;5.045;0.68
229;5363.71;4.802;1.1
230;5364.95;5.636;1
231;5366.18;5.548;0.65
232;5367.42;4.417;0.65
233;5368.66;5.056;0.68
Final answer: 1.1 angstroms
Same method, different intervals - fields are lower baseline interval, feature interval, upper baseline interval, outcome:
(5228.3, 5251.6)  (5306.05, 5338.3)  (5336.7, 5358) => 1.0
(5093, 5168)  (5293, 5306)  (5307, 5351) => -0.8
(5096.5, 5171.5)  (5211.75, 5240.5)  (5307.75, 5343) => 0.3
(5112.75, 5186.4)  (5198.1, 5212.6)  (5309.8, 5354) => 1.5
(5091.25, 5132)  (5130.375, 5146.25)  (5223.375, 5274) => 1.5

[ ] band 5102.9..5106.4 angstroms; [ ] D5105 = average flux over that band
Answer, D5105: 4.89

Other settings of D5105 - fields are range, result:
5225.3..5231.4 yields 4.23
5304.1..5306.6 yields 5.23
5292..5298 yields 5.39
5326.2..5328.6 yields 5.02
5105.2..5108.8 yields 4.33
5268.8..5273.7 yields 4.53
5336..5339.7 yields 5.39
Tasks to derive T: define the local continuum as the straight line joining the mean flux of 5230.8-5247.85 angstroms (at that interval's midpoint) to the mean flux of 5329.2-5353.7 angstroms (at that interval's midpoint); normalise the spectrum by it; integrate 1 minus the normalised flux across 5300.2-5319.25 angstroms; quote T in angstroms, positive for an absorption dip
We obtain -0.8 angstroms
